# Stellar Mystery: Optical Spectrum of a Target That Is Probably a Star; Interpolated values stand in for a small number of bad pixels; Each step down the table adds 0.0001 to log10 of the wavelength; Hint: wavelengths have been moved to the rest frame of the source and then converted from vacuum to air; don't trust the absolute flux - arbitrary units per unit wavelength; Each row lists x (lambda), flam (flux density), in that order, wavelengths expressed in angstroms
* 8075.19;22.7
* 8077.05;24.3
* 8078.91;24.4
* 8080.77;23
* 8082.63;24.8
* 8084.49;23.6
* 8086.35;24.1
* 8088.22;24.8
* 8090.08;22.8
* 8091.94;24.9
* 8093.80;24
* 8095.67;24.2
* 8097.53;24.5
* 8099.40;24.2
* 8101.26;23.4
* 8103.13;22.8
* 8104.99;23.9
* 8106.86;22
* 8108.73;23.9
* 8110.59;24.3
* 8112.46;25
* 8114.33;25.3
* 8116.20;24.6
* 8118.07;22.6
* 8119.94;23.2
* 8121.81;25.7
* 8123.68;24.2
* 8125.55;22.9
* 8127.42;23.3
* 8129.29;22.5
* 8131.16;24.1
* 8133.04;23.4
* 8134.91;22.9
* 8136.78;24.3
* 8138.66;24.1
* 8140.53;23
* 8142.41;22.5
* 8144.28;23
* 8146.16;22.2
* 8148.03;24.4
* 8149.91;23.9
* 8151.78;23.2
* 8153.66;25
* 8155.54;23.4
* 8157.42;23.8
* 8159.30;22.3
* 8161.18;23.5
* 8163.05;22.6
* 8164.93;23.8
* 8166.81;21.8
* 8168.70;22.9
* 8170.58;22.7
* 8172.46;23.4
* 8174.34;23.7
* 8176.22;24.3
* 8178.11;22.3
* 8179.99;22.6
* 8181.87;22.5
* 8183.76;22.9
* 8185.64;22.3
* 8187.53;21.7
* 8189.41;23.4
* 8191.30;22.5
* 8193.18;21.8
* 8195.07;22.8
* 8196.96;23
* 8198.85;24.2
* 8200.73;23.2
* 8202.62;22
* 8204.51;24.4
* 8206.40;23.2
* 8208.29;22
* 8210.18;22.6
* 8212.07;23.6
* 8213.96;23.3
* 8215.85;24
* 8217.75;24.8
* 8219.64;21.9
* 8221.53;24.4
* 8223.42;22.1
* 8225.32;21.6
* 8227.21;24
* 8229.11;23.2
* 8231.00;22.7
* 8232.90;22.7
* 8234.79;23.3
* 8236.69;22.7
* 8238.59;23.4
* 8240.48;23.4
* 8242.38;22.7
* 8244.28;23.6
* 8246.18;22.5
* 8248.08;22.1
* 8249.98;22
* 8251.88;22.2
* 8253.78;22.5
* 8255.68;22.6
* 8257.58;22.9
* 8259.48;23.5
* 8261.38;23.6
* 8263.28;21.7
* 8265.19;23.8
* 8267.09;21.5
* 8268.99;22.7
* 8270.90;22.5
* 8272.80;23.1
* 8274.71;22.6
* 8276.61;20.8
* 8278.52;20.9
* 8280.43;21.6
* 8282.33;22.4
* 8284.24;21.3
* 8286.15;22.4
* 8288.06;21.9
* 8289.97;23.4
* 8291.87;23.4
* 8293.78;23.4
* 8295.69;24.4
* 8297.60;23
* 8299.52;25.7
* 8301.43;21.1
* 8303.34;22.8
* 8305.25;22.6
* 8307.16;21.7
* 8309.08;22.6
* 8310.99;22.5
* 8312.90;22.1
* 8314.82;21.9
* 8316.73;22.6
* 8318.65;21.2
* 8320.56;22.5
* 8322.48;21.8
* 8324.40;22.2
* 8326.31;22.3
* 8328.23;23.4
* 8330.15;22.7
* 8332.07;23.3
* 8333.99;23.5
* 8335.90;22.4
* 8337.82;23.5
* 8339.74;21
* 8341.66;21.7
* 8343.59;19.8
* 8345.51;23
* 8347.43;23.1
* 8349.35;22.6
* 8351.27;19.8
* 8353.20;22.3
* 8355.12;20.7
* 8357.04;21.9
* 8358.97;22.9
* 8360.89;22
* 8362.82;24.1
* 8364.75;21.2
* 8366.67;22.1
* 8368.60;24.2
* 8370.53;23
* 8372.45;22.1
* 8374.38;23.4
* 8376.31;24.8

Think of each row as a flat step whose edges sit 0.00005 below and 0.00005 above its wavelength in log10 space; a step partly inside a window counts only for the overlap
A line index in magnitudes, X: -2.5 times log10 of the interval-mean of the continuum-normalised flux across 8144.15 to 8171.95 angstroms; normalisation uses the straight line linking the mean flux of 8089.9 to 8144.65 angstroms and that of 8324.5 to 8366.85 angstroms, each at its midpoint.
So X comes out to 0.01 mag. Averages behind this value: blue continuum 23.7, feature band 23.2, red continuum 22.2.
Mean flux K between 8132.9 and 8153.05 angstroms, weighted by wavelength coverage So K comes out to 23.4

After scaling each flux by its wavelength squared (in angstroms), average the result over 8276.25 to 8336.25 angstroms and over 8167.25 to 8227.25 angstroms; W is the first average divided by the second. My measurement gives 1.01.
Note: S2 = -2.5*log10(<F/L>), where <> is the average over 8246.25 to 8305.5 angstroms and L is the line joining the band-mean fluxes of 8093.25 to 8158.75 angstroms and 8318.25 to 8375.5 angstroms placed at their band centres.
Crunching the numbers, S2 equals 0.01 mag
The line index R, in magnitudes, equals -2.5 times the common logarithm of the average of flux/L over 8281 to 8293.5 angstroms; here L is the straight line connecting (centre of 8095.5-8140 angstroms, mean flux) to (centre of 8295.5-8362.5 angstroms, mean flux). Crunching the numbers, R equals 0.01 mag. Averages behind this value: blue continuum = 23.8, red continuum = 22.4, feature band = 22.5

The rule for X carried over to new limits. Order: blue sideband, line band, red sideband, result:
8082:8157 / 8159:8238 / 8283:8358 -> 0.012 mag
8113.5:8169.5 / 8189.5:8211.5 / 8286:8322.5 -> 0.013 mag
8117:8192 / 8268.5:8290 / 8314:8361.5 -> 0.022 mag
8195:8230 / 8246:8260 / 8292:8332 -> 0.022 mag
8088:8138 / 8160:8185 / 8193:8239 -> 0.019 mag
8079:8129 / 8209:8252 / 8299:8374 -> 0.003 mag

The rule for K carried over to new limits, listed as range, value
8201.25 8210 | 22.9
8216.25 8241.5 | 23.1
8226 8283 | 22.6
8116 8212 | 23.2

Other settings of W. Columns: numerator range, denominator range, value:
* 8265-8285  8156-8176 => 0.98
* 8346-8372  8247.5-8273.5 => 1.01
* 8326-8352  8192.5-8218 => 0.99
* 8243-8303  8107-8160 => 0.99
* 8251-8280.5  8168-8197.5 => 1.00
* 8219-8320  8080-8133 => 0.99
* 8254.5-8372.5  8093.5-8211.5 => 1.00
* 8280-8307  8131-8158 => 1.01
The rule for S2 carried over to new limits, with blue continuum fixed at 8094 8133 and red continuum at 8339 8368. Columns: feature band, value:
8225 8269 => 0.00 mag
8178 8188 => 0.04 mag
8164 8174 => 0.02 mag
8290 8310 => -0.04 mag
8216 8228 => -0.01 mag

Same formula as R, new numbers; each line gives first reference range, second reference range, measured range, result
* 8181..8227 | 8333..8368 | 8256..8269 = -0.01 mag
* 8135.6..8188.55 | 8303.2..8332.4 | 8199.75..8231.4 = -0.01 mag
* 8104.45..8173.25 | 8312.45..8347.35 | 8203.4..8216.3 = -0.01 mag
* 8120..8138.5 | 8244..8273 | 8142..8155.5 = 0.00 mag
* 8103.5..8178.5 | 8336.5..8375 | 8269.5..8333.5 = 0.00 mag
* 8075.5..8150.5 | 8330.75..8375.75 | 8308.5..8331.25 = 0.01 mag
